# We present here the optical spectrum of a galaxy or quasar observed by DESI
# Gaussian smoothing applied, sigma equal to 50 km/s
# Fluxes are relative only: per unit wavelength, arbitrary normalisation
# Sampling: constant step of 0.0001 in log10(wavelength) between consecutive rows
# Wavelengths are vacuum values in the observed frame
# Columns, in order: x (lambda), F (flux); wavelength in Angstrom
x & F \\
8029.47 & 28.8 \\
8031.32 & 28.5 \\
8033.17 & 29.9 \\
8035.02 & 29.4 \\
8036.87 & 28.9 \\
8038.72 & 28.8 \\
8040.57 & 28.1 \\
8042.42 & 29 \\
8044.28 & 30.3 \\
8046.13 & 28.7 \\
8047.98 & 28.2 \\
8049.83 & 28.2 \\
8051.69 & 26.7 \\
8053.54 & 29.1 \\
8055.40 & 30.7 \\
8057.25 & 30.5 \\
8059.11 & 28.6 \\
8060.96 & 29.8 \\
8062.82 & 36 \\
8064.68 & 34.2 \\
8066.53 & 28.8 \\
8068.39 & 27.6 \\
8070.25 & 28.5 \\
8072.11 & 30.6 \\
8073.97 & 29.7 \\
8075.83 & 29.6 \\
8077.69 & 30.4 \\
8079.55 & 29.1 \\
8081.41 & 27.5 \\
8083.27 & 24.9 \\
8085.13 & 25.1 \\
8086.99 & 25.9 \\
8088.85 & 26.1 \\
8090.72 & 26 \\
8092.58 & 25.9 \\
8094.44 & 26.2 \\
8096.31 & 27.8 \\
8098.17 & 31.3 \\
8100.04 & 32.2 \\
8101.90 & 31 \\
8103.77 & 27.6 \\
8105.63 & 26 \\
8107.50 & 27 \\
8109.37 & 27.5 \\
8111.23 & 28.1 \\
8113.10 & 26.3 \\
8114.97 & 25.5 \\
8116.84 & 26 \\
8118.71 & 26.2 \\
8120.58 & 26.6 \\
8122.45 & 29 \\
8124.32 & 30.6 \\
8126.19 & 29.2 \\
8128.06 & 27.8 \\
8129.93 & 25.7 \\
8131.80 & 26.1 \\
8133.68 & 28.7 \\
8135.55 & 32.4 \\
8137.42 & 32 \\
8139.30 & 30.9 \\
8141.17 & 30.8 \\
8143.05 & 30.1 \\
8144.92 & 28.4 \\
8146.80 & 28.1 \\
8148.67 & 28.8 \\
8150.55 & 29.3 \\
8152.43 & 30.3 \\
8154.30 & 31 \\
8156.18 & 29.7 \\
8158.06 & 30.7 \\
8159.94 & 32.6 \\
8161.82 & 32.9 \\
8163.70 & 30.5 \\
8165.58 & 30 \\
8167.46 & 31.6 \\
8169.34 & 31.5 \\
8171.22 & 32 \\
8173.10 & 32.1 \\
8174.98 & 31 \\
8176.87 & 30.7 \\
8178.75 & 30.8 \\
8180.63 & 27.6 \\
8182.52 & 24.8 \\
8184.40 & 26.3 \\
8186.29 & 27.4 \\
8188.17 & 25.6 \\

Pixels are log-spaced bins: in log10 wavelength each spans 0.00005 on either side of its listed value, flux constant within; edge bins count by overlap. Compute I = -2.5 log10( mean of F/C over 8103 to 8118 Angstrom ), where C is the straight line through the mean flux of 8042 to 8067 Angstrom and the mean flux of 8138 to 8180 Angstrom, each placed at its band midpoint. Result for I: 0.136 mag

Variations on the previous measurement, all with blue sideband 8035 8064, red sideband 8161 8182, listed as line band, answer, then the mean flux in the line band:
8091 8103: 0.04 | 28.9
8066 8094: 0.08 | 27.7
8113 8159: 0.06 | 28.9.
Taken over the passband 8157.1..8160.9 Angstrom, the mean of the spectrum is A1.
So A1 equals 31.6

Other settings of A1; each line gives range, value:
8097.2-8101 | 31.7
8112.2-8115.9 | 25.9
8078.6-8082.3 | 28.3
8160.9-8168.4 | 31.2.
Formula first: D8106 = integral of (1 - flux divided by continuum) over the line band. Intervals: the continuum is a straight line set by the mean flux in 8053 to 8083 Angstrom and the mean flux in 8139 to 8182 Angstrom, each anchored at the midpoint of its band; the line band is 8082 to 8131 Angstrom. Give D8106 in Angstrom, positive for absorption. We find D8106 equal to 4.5 Angstrom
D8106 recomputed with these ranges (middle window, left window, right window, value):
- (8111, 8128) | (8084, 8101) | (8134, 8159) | 0.8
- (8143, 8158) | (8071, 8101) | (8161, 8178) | 0.5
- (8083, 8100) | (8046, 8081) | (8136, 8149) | 1.6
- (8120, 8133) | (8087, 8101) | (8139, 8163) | 0.6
